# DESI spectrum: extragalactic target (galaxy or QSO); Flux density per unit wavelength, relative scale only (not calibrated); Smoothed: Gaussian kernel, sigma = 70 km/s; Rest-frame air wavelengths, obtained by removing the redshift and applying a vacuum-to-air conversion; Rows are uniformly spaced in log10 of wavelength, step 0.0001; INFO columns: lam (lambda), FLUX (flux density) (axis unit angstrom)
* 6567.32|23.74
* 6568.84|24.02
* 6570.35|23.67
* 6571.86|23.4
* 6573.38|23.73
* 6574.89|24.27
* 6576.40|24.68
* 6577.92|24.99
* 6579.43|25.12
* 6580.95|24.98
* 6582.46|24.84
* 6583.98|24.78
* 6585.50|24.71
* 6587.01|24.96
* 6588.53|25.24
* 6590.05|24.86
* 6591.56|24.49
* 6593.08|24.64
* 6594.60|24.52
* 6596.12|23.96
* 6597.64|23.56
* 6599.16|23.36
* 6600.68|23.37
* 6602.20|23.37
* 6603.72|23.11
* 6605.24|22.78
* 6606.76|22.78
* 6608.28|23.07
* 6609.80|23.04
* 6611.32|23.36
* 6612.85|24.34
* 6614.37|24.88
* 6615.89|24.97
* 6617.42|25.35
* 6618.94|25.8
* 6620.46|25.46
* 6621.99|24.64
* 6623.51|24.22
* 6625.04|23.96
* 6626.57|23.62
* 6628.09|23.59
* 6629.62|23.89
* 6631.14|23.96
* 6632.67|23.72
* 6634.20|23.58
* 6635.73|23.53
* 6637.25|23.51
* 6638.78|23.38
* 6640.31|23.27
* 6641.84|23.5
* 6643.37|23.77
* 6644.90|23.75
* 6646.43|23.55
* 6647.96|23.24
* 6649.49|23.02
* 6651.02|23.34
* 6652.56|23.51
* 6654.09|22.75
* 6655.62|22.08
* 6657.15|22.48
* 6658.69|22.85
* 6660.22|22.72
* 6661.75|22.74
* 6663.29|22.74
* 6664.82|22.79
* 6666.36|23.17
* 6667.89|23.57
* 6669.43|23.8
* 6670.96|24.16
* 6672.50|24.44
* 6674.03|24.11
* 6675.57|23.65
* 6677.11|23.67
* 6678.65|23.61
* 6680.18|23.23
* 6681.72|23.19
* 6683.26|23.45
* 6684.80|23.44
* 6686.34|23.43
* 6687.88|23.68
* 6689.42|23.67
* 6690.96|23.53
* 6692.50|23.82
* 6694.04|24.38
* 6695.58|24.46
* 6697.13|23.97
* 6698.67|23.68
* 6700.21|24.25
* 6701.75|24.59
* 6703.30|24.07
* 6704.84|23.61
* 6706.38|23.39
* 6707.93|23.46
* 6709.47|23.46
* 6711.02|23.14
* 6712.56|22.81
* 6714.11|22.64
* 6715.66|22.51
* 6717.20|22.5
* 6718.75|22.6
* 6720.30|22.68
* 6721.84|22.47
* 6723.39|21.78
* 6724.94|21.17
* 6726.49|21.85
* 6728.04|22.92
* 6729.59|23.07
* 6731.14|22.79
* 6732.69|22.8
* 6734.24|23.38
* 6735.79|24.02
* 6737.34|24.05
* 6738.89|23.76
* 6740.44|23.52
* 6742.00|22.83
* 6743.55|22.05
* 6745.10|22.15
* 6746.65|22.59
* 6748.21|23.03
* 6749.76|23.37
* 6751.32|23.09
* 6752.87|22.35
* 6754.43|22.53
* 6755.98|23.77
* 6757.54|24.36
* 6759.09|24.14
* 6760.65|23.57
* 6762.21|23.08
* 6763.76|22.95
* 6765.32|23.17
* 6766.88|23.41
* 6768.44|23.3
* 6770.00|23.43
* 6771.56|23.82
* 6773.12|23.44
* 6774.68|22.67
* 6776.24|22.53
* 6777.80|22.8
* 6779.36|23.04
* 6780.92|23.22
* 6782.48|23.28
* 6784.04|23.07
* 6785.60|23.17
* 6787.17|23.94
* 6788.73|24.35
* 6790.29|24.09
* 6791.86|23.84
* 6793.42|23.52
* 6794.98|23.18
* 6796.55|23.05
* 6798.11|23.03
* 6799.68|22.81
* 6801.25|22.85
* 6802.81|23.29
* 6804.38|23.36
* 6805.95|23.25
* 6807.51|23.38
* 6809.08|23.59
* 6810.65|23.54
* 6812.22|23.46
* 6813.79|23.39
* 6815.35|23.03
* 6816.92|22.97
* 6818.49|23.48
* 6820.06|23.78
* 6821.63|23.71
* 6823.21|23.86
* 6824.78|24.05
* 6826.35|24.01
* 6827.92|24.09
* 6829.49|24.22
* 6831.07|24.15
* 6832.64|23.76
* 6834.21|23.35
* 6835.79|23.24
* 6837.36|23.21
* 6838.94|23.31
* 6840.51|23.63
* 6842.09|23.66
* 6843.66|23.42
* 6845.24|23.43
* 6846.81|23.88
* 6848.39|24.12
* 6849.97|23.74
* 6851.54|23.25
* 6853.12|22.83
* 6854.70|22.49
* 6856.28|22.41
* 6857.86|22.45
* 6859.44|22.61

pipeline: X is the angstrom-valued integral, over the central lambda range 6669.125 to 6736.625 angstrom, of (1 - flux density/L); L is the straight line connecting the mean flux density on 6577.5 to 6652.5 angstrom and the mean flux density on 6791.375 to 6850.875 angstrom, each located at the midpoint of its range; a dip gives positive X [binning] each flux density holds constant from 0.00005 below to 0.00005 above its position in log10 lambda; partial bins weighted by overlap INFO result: 1.3 angstrom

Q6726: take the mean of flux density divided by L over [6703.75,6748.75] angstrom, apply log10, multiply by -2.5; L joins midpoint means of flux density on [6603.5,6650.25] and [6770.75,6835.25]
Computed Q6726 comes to 0.03 mag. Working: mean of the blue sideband 23.8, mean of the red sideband 23.4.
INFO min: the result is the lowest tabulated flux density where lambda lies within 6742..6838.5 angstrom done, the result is 22.05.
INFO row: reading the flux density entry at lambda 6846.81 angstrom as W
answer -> 23.88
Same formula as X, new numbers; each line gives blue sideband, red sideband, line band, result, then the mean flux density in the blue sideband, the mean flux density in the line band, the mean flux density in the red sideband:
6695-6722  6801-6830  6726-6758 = 0.5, 23.4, 23.1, 23.6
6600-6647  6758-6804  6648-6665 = 0.6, 23.8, 22.8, 23.3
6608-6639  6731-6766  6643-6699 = 0.8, 24.1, 23.4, 23.2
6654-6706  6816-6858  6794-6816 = 0.3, 23.5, 23.2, 23.5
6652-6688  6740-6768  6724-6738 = 0.2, 23.3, 22.9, 23.1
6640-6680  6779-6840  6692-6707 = -0.4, 23.3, 24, 23.5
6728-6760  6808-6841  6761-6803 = 0.2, 23.2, 23.3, 23.6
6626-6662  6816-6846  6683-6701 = -0.3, 23.3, 23.8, 23.6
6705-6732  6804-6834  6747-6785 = -0.1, 22.7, 23.2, 23.6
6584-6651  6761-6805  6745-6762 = 0.1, 23.9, 23.2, 23.3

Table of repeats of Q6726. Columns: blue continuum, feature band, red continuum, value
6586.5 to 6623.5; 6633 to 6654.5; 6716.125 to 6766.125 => 0.018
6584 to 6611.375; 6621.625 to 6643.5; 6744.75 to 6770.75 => 0.000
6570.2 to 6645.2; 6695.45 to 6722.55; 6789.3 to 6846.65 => 0.022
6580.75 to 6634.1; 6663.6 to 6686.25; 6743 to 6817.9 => 0.010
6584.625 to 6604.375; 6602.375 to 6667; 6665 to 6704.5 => 0.020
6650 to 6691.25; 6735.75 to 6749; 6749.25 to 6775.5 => 0.012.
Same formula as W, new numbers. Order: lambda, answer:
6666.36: 23.17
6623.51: 24.22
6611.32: 23.36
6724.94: 21.17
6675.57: 23.65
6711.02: 23.14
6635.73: 23.53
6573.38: 23.73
